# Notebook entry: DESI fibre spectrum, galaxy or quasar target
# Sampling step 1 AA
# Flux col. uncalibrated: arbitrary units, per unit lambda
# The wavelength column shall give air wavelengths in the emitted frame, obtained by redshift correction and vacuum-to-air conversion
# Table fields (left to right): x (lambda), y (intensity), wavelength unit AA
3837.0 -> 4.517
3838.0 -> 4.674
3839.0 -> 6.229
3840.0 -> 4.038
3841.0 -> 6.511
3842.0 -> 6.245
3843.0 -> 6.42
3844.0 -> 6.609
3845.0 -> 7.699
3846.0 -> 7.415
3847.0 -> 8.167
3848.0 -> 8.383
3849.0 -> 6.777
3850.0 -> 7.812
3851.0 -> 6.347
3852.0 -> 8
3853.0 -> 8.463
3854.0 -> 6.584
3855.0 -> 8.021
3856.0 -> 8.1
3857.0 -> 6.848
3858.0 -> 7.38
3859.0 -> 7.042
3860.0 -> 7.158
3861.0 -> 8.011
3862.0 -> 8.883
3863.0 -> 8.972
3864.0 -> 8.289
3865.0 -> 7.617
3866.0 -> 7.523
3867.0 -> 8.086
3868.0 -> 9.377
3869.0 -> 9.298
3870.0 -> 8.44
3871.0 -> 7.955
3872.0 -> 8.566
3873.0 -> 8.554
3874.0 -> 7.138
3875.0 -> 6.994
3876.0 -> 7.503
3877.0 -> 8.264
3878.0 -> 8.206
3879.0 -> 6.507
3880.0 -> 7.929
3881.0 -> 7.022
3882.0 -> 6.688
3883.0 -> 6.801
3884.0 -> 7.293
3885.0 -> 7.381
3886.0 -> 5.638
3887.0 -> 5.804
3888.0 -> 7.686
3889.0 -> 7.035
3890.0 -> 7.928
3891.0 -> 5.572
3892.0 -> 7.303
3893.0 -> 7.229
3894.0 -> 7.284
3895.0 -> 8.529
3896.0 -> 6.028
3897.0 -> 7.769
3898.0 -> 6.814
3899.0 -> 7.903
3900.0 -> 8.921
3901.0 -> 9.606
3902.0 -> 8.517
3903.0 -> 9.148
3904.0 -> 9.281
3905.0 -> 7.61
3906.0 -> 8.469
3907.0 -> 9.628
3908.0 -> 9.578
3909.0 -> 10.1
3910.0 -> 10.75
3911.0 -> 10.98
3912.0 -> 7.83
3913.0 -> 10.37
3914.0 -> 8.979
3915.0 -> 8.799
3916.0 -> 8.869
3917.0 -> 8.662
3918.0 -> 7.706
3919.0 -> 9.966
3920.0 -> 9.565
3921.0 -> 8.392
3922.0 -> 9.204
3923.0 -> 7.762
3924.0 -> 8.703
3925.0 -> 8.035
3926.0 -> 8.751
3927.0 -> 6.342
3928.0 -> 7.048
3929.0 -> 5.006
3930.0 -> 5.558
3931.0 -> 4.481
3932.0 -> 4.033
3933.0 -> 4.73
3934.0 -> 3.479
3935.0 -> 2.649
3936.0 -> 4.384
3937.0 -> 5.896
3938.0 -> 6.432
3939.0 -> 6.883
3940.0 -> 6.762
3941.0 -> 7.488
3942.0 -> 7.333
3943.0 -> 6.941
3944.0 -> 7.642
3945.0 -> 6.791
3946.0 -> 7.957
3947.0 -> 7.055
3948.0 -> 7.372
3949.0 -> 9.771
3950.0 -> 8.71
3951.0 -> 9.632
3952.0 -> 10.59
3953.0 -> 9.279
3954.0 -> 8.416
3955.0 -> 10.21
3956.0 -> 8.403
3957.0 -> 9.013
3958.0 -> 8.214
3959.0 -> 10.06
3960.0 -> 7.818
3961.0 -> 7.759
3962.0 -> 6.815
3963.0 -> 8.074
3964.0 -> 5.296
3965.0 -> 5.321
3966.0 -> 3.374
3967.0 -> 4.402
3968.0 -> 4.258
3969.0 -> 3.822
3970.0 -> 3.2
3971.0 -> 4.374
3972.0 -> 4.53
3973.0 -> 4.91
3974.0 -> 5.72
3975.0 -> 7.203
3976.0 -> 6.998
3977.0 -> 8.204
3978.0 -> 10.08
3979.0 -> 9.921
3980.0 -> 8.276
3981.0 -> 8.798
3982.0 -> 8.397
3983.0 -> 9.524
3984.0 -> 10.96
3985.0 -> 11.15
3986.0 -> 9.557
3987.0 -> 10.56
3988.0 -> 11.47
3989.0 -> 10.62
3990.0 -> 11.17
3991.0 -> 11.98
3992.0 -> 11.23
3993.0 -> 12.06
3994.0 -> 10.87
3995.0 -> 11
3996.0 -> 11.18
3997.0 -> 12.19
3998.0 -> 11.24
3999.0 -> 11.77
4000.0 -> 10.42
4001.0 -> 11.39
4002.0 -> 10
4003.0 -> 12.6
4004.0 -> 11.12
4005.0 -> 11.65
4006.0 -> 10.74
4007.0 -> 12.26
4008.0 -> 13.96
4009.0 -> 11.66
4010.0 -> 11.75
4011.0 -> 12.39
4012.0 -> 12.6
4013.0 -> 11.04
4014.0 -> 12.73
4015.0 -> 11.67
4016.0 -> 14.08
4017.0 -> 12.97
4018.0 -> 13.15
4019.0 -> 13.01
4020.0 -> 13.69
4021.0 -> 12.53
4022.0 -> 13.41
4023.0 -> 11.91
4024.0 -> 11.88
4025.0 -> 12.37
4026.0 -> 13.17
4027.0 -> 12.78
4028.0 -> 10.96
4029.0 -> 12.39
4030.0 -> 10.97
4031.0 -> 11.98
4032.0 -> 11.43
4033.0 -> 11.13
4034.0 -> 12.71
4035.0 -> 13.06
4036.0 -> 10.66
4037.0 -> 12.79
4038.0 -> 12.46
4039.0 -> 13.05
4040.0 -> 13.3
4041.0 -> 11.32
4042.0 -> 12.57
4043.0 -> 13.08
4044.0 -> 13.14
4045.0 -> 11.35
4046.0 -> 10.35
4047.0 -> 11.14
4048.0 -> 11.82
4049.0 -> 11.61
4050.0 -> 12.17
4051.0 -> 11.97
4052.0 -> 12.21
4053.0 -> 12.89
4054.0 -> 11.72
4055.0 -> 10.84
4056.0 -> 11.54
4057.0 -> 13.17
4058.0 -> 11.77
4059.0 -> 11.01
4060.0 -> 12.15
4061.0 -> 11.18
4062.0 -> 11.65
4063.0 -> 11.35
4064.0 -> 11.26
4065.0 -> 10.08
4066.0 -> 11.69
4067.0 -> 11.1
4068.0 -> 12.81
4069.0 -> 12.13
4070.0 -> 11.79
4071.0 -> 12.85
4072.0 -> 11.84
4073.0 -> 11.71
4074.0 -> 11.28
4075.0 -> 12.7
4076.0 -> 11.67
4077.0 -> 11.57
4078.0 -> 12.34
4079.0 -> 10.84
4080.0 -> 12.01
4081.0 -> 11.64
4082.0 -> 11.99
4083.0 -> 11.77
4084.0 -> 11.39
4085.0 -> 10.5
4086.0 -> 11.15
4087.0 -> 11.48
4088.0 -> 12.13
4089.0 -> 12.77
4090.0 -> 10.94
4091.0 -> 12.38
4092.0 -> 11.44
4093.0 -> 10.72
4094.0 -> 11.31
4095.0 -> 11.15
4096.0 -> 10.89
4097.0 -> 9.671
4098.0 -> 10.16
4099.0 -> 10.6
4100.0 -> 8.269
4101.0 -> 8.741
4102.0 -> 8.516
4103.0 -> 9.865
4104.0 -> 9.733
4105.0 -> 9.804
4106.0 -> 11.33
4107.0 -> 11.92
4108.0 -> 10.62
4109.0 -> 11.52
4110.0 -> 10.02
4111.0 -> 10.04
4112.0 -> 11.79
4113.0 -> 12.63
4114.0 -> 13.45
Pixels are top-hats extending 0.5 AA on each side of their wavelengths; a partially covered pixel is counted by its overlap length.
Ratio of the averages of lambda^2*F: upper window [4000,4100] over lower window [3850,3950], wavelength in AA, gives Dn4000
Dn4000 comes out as 1.67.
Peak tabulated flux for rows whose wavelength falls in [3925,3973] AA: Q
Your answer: 10.59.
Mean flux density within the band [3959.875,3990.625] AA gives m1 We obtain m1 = 7.52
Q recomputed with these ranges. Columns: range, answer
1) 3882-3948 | 10.98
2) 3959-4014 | 13.96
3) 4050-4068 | 13.17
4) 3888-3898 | 8.529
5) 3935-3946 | 7.957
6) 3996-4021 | 14.08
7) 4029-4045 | 13.3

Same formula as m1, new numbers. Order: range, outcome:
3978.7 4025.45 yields 11.5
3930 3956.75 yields 7.04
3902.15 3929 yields 8.79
